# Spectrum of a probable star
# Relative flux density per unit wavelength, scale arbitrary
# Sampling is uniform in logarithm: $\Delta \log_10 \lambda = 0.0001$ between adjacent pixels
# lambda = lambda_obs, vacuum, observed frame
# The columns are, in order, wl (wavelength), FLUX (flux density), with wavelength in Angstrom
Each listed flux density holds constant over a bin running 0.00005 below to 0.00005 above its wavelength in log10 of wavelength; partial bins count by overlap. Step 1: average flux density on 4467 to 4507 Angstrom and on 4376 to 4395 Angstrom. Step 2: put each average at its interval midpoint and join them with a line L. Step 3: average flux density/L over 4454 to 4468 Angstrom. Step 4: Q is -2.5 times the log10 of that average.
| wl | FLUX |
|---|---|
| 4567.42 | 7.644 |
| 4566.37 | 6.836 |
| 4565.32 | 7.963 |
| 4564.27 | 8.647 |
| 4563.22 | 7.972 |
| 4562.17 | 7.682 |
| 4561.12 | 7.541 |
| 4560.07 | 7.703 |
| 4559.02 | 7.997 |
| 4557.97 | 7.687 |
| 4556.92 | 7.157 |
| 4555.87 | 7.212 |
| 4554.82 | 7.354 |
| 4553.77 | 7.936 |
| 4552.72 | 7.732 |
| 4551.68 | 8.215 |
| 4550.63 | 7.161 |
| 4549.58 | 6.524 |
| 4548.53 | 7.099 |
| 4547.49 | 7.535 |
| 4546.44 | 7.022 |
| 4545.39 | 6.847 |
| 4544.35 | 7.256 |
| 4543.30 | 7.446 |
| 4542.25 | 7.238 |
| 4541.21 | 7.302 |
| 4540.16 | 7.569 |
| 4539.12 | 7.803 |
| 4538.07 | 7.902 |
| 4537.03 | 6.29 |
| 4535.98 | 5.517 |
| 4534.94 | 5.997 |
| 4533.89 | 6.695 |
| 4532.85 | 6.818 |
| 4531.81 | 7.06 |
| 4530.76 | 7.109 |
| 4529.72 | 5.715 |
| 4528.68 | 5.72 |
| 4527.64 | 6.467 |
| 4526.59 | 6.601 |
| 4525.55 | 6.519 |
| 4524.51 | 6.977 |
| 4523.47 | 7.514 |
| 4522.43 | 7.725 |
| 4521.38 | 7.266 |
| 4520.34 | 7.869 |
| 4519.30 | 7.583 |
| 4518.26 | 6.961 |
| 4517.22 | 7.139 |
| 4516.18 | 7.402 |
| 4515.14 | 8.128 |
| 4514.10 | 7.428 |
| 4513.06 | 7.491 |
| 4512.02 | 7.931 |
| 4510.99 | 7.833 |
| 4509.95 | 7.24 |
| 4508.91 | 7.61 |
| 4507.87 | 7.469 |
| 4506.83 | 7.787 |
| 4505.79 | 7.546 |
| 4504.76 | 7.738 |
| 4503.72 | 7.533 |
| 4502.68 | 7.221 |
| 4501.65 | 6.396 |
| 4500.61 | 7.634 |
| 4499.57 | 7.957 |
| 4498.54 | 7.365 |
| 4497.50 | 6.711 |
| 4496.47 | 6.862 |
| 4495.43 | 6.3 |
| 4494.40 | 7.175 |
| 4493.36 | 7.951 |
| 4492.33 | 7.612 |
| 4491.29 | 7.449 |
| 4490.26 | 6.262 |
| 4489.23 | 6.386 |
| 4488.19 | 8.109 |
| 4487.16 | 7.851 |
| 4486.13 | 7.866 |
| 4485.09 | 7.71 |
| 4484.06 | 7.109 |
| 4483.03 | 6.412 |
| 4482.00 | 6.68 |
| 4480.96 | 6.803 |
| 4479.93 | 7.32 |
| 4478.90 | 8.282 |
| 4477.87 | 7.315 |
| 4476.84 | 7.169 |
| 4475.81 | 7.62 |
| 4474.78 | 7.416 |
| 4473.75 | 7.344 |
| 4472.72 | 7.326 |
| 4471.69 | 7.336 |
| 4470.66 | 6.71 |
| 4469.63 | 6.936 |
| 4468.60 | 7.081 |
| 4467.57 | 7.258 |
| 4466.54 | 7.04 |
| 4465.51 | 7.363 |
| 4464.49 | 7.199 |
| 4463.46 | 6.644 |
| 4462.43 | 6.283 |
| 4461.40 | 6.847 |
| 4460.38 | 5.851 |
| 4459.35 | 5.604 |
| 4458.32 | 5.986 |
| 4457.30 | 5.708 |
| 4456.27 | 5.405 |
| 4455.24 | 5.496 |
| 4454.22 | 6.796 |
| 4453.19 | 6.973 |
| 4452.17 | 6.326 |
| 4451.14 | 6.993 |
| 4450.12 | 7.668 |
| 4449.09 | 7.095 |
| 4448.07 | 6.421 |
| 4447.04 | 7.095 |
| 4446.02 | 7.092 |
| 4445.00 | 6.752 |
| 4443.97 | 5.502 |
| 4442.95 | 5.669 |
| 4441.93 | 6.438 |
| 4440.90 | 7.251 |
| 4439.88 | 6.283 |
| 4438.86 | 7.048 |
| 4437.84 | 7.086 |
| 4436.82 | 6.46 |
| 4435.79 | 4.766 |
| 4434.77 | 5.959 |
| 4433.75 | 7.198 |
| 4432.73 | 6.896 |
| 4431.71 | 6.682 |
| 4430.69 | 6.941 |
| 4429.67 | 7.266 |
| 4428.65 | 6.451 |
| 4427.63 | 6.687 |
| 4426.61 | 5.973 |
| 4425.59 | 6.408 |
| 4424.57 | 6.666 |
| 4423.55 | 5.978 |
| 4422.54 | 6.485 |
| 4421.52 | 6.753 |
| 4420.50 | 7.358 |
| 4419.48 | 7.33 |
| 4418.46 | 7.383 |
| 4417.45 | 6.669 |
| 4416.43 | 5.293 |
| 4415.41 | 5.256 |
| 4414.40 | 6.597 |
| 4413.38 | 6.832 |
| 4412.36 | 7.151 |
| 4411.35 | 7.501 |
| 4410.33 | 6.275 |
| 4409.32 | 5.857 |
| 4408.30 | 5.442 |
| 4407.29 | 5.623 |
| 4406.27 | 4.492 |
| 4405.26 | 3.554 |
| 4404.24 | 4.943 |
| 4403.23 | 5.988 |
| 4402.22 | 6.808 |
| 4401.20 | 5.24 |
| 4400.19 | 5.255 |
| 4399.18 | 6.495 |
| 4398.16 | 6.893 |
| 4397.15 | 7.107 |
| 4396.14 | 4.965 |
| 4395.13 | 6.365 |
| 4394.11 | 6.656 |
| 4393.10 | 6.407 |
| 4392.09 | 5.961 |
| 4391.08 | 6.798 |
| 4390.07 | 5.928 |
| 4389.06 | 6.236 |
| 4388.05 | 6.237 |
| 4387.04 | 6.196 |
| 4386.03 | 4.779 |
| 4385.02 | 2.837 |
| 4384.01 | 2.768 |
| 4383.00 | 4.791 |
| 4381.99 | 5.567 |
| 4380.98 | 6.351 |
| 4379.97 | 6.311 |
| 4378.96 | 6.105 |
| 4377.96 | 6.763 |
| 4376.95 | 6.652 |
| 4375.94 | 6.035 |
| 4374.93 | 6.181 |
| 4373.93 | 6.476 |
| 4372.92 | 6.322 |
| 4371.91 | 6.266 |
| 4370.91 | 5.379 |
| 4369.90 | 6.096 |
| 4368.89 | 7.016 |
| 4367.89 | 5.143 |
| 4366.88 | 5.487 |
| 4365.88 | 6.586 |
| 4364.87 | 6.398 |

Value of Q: 0.08 mag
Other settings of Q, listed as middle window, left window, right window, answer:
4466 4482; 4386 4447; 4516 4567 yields -0.08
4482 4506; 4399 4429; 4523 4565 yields -0.07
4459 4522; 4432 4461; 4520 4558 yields -0.08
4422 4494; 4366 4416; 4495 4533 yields -0.03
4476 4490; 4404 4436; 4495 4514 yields -0.03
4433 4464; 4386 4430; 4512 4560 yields 0.01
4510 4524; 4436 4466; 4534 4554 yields -0.09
